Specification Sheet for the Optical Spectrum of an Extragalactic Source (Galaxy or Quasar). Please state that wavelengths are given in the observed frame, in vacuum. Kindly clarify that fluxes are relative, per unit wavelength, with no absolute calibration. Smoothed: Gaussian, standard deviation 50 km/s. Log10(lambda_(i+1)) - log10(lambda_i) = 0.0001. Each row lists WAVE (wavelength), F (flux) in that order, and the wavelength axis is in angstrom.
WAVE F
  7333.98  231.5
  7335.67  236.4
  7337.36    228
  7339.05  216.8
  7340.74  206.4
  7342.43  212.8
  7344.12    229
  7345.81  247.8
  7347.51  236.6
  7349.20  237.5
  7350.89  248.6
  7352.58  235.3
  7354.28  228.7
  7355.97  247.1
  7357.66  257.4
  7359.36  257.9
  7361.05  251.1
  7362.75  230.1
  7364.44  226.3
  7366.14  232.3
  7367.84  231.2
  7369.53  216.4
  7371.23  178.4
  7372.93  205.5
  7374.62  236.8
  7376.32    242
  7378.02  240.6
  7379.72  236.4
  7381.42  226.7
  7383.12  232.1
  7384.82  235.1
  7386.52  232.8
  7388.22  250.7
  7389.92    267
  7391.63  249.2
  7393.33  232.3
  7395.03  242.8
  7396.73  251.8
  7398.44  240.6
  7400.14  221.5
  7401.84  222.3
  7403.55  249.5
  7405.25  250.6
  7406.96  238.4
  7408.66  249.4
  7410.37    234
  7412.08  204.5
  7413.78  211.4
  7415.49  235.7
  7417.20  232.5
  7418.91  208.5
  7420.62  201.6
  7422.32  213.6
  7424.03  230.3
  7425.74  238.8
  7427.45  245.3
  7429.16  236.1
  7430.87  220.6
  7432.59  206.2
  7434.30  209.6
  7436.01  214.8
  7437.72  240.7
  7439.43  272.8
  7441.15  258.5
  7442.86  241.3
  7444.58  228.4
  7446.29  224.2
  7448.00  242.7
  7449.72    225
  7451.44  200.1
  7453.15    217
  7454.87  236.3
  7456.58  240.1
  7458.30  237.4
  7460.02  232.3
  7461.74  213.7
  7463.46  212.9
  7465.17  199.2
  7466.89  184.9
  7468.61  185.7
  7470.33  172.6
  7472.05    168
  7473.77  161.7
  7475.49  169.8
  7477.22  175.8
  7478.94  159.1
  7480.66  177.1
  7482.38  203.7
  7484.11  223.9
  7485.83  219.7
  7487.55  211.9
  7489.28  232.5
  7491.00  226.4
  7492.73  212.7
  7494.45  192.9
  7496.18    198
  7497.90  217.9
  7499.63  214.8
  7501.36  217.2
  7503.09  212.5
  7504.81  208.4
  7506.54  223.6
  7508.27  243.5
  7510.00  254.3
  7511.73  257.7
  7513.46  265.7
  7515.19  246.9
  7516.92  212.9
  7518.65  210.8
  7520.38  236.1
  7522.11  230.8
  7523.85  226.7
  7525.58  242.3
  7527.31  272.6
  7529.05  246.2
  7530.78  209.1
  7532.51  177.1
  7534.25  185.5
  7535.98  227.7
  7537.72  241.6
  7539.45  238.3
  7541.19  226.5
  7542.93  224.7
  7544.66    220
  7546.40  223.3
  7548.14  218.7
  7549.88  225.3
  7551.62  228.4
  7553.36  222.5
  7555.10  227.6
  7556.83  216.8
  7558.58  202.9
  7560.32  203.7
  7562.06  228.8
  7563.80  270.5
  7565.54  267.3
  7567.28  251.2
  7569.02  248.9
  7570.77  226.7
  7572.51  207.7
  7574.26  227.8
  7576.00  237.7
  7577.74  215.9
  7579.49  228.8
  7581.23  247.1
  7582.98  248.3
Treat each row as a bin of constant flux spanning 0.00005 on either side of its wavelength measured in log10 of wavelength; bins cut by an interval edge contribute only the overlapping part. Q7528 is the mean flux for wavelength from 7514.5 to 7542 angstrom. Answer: 227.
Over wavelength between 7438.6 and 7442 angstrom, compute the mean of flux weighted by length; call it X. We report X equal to 265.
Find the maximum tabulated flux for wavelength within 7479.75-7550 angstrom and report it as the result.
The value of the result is 272.6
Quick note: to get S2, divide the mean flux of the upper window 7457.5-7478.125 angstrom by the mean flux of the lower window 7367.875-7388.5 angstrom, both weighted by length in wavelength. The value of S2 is 0.85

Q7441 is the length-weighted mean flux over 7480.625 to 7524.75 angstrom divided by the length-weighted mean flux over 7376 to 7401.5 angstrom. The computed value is 0.93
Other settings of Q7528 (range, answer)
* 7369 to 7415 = 233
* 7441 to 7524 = 215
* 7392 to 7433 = 230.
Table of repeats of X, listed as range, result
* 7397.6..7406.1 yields 237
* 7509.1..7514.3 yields 259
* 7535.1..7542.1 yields 233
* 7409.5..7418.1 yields 223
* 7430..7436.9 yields 213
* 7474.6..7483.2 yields 177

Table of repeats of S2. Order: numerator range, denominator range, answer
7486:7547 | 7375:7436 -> 0.97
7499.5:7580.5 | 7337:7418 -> 0.98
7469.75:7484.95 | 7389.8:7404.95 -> 0.74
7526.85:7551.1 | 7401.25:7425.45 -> 0.98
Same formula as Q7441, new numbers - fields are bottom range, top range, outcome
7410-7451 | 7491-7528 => 1.00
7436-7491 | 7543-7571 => 1.08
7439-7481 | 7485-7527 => 1.08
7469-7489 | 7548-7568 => 1.23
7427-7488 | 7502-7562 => 1.07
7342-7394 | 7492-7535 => 0.96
